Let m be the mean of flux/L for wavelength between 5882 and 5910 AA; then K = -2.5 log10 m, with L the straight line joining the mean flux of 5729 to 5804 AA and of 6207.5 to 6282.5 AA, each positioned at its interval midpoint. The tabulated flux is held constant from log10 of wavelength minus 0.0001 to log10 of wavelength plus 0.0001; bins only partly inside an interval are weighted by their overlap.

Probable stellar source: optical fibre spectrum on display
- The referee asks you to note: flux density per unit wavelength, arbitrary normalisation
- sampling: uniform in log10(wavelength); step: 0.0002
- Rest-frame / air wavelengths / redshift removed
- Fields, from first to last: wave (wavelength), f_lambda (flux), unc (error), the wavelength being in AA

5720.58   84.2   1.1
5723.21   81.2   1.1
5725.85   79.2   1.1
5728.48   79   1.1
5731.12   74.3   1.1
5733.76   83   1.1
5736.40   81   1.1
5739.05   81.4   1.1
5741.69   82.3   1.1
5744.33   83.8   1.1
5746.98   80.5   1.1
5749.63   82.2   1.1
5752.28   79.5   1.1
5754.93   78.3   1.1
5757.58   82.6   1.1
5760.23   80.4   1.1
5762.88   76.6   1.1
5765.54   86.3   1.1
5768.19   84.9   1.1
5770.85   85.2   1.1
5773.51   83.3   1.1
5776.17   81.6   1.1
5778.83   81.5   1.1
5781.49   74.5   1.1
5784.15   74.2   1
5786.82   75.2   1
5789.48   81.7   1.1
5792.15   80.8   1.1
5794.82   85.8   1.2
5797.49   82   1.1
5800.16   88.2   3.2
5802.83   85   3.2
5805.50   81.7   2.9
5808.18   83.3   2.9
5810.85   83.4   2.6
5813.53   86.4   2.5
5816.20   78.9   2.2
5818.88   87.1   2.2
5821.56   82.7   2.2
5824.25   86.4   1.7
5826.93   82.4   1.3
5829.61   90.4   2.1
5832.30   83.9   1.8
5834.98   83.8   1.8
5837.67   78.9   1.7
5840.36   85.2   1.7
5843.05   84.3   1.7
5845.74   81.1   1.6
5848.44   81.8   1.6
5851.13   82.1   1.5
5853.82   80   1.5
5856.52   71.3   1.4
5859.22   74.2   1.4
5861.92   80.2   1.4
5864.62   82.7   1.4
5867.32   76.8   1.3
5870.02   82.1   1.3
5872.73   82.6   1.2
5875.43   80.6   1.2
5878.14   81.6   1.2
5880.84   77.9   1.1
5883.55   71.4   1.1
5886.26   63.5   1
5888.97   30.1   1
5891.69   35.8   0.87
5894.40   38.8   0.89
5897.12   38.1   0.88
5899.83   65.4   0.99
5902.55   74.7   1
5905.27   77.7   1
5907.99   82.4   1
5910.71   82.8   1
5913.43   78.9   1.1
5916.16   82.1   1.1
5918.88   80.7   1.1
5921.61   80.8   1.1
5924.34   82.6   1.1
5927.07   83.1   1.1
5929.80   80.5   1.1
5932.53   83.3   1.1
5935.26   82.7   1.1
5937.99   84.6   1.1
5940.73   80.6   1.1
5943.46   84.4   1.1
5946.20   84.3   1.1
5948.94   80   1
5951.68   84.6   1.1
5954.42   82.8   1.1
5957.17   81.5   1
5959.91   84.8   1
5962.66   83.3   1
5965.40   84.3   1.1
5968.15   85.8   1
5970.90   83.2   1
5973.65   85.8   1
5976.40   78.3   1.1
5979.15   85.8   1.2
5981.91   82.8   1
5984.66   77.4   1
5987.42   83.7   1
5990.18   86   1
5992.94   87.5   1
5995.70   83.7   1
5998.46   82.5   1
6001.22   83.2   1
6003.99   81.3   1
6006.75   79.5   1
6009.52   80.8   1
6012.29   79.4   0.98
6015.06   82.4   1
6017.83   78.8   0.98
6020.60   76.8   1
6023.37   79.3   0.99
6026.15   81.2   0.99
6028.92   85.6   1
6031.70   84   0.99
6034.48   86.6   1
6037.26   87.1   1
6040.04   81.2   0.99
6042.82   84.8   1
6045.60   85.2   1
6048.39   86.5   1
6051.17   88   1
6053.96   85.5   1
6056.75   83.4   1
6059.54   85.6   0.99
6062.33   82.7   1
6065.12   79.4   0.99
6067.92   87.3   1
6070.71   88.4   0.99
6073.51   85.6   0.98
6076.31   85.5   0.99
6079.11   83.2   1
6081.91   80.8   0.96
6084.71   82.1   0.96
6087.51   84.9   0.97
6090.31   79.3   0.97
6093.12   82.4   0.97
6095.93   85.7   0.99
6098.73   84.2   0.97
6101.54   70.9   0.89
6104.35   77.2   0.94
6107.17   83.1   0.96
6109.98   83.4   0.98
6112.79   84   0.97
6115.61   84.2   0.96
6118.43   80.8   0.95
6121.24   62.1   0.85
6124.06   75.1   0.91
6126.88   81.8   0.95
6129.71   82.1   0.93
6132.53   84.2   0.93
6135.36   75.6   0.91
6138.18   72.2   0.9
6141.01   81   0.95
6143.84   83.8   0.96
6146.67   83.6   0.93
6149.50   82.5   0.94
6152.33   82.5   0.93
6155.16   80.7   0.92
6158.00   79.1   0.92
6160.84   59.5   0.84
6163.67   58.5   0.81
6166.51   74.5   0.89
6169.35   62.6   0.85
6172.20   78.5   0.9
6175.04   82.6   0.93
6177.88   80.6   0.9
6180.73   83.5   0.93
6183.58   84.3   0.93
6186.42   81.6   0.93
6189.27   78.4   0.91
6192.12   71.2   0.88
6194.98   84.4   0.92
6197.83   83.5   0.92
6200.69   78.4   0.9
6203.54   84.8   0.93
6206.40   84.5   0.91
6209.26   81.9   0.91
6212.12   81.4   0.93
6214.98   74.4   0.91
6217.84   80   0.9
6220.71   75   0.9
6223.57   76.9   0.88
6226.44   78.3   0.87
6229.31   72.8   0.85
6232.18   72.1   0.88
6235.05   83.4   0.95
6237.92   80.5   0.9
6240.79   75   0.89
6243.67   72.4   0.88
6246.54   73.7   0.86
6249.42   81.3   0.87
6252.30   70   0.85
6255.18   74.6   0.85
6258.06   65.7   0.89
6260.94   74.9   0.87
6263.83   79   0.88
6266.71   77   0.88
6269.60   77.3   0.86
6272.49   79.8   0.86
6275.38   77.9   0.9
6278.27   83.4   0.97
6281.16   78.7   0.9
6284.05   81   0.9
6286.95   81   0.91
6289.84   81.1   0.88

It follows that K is 0.340 mag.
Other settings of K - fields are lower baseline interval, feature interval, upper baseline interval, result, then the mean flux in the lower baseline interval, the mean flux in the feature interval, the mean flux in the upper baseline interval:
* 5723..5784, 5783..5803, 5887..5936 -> -0.046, 80.9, 81.5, 69.8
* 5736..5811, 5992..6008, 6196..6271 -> -0.045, 81.6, 82.9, 77.3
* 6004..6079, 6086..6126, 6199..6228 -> 0.029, 83.4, 79.8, 79.6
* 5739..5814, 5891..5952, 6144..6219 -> 0.071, 81.8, 75.5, 78.5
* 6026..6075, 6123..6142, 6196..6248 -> 0.040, 85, 78.9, 78.3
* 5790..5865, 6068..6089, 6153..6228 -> -0.071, 82.6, 84.5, 77.7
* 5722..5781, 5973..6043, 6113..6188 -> -0.047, 81.2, 82.4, 77.7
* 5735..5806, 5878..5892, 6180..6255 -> 0.323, 81.5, 60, 78.5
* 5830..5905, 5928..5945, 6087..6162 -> -0.116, 72.5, 82.7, 79.5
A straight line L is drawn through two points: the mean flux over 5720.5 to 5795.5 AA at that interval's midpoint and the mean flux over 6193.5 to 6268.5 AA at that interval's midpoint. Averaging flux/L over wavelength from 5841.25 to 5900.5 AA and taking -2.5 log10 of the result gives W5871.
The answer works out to 0.14 mag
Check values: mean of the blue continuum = 80.7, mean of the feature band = 70.2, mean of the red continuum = 77.5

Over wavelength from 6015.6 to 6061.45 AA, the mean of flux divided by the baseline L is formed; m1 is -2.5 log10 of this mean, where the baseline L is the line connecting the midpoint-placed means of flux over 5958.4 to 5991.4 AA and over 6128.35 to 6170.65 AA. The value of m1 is -0.04 mag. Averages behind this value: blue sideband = 83.4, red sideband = 76.2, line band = 83.7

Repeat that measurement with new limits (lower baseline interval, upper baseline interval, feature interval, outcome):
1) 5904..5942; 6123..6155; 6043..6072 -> -0.056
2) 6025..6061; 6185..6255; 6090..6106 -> 0.038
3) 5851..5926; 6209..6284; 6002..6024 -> -0.089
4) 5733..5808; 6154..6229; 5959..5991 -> -0.050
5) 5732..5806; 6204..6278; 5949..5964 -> -0.045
